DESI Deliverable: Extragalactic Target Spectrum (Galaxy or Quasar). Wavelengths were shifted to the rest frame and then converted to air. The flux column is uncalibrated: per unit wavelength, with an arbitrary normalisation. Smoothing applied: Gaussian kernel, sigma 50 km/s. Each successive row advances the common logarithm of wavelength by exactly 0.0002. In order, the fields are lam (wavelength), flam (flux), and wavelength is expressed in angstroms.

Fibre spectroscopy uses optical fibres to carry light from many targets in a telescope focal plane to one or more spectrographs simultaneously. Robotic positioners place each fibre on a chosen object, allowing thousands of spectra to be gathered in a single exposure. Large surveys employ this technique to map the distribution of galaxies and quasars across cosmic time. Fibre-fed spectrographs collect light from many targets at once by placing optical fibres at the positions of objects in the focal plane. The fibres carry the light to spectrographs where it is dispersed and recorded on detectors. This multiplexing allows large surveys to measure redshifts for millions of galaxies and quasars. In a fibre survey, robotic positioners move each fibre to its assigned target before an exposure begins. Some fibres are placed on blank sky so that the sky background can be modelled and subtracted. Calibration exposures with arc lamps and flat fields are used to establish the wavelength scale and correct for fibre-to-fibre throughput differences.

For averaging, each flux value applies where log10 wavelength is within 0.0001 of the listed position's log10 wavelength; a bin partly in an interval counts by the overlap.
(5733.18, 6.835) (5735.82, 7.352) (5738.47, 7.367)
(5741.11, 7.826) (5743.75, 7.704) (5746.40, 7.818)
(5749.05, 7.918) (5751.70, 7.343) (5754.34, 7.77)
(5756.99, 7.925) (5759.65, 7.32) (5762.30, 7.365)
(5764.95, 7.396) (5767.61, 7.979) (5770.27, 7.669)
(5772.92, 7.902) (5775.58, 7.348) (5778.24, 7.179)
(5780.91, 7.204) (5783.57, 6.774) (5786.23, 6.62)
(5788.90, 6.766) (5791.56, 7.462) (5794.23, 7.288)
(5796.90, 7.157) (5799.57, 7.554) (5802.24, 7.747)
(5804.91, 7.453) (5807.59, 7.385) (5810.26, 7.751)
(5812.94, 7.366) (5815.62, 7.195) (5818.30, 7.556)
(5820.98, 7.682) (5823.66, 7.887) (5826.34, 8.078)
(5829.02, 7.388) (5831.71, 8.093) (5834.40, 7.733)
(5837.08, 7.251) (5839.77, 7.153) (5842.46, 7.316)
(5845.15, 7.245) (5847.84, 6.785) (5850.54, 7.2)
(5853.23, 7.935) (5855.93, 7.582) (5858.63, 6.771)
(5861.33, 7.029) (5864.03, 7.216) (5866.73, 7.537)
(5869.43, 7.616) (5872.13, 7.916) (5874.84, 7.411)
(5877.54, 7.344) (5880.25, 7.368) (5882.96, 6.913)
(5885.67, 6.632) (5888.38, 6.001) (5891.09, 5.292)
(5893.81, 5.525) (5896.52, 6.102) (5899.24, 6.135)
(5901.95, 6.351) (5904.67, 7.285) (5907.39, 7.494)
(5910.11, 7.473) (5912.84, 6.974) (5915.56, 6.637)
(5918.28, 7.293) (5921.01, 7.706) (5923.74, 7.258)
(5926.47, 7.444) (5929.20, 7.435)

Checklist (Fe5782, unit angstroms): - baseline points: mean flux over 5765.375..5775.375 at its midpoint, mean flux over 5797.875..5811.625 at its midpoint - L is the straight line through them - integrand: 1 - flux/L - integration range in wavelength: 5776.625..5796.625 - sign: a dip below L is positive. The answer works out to 1.6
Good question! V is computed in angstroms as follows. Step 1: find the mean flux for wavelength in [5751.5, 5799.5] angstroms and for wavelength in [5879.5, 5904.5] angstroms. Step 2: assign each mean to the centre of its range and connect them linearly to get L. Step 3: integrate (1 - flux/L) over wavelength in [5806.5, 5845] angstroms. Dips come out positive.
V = -3.7 angstroms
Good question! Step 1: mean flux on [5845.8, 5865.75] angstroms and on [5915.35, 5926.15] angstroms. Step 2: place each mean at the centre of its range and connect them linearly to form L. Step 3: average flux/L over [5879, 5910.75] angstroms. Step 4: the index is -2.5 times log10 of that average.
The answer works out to 0.12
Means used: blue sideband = 7.22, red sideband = 7.31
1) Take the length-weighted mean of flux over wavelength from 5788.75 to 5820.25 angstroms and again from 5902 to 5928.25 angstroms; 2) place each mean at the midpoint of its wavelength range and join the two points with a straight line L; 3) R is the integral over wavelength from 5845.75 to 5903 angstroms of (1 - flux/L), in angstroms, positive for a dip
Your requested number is 3.2 angstroms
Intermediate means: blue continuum 7.42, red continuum 7.24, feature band 6.9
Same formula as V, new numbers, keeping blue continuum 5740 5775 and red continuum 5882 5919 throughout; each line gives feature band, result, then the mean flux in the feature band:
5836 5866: -1.2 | 7.23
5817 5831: -1.1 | 7.74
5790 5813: -0.4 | 7.46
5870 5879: -1.1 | 7.56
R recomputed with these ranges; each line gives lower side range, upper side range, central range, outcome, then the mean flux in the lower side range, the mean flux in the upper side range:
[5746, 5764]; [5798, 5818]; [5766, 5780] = -0.04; 7.62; 7.49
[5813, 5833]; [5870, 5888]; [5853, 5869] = 0.09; 7.67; 7.21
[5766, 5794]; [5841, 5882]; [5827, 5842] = -0.43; 7.29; 7.35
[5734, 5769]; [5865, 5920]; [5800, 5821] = -0.60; 7.61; 6.87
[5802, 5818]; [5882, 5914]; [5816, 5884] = -3.98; 7.47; 6.51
